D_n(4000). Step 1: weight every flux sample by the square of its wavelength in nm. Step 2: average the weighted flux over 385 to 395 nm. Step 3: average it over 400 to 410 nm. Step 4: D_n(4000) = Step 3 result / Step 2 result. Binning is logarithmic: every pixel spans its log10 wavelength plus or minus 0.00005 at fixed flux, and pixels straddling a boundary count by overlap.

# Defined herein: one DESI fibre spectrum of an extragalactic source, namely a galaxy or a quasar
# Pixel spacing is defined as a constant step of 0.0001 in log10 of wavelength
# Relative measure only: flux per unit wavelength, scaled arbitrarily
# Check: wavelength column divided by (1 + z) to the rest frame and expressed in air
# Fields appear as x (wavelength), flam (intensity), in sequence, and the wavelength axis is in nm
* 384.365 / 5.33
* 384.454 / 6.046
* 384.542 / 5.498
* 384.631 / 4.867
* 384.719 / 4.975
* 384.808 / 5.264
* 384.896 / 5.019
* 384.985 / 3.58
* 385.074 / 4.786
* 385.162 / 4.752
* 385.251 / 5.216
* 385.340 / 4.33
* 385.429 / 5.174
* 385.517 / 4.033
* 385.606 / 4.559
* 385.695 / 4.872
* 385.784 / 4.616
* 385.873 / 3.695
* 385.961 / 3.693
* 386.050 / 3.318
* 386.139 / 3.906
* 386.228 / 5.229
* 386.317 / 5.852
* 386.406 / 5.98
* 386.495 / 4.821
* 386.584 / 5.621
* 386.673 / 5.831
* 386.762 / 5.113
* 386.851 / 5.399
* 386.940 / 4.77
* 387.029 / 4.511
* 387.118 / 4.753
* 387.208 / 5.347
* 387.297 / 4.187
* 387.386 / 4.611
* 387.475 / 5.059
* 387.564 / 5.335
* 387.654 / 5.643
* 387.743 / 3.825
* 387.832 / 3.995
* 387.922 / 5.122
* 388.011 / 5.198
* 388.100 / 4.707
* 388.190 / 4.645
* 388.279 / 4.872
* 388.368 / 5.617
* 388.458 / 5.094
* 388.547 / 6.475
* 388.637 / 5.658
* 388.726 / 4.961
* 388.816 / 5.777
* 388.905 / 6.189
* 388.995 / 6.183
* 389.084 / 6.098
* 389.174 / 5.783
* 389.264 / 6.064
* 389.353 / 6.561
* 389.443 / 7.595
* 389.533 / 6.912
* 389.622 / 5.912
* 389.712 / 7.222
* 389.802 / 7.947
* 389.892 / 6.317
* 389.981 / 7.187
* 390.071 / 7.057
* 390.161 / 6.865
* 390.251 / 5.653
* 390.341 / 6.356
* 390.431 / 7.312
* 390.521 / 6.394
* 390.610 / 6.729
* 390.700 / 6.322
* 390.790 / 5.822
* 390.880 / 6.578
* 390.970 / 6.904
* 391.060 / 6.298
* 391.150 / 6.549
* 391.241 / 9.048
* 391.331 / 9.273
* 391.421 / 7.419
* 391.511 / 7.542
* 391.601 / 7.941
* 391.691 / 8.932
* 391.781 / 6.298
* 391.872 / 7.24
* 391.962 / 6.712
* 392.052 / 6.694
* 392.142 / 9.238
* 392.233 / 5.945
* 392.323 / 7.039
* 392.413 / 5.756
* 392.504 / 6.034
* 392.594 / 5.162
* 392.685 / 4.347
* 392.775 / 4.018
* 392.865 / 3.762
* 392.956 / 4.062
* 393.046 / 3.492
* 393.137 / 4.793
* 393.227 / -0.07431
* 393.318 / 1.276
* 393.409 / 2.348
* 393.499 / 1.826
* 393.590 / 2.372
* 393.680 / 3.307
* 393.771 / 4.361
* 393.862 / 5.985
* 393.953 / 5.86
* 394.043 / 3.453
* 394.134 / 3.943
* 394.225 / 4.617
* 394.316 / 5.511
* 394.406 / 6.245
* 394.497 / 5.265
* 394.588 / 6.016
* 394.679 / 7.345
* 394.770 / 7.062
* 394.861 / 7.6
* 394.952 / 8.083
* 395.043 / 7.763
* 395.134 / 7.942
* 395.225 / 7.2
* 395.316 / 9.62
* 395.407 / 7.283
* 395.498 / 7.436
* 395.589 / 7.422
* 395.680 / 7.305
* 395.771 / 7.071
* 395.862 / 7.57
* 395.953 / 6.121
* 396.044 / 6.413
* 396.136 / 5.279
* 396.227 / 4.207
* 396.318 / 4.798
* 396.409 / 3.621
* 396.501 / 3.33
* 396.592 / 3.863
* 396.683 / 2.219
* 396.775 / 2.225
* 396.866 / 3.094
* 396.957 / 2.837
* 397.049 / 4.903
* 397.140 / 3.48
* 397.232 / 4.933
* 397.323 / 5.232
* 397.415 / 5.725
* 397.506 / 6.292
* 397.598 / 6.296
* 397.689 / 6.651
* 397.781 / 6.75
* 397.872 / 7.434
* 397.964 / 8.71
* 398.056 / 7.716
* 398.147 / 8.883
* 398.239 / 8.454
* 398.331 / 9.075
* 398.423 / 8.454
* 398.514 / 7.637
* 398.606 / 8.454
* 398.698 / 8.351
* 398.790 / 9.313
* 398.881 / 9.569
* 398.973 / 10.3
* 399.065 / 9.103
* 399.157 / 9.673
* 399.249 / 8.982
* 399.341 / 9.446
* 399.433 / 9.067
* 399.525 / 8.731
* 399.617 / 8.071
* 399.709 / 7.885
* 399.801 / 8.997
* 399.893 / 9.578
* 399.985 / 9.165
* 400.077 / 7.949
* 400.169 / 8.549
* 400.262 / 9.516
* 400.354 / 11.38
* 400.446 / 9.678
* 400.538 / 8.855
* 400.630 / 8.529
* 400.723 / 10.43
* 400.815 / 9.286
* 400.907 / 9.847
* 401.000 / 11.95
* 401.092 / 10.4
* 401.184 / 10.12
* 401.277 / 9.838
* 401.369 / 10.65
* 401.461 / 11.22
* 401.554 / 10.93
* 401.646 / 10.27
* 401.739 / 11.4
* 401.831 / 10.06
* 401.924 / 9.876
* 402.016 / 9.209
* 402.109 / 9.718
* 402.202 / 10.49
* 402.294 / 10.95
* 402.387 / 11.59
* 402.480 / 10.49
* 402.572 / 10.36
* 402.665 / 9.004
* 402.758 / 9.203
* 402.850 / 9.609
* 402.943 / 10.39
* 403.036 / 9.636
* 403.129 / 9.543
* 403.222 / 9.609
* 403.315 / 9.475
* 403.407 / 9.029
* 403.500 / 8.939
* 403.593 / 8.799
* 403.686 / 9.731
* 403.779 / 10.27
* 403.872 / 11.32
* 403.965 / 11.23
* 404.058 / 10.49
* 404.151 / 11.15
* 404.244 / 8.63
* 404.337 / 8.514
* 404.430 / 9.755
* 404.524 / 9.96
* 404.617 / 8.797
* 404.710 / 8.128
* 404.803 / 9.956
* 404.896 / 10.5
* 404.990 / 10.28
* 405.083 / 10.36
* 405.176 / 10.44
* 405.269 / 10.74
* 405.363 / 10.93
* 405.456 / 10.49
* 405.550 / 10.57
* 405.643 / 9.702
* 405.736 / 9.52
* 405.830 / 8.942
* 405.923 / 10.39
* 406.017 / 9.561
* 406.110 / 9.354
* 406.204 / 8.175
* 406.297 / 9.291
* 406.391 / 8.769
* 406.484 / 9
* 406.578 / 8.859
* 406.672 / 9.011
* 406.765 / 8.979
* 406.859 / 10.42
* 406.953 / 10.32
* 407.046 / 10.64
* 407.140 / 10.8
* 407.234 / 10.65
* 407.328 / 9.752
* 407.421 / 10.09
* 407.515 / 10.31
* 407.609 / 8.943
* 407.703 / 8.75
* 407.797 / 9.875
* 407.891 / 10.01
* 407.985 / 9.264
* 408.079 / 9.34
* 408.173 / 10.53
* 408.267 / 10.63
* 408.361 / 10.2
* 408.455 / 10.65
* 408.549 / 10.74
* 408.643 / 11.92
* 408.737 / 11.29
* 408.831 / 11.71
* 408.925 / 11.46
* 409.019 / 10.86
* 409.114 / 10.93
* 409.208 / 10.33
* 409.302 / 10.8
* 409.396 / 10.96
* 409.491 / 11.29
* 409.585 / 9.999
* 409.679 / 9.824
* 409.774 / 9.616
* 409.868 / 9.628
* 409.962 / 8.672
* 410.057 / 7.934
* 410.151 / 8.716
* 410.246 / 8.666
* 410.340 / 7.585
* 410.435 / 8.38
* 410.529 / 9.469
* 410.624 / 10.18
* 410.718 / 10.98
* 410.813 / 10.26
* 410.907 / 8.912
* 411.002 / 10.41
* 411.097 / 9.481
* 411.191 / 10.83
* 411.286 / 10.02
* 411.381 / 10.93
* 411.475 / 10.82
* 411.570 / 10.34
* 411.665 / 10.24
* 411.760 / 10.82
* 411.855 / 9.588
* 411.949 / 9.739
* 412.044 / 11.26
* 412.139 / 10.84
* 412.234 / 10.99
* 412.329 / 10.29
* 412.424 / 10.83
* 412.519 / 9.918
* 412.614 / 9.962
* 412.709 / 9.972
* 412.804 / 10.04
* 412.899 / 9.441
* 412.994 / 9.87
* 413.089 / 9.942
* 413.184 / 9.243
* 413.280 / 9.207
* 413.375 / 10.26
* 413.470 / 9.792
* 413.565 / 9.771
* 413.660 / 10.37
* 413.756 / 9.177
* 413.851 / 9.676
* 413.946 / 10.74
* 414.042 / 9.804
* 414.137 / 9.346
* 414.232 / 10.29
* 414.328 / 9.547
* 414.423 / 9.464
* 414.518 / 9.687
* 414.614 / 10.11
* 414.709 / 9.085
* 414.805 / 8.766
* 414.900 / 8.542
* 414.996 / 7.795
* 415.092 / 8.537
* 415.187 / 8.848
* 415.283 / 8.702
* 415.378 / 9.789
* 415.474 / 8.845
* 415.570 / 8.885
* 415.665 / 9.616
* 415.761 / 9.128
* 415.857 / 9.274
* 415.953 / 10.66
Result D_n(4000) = 1.9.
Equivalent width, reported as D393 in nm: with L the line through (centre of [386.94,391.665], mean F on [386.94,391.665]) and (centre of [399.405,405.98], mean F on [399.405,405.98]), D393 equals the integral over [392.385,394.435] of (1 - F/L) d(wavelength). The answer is 0.92 nm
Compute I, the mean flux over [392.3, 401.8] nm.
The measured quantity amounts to 6.92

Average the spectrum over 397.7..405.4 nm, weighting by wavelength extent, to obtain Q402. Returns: 9.57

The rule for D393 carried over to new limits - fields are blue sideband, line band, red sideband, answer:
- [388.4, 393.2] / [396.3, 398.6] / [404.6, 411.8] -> 0.60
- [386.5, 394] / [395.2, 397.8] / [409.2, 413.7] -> 0.54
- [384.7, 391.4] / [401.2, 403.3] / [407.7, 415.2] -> -0.49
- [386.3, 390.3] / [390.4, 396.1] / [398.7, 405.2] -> 0.85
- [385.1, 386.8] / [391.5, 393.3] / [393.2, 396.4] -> -0.09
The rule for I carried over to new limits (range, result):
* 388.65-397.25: 5.82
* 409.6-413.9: 9.85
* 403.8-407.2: 9.84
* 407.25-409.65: 10.4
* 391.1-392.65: 7.2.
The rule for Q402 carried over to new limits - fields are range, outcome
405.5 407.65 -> 9.66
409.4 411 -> 9.45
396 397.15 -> 3.87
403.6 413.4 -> 9.99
